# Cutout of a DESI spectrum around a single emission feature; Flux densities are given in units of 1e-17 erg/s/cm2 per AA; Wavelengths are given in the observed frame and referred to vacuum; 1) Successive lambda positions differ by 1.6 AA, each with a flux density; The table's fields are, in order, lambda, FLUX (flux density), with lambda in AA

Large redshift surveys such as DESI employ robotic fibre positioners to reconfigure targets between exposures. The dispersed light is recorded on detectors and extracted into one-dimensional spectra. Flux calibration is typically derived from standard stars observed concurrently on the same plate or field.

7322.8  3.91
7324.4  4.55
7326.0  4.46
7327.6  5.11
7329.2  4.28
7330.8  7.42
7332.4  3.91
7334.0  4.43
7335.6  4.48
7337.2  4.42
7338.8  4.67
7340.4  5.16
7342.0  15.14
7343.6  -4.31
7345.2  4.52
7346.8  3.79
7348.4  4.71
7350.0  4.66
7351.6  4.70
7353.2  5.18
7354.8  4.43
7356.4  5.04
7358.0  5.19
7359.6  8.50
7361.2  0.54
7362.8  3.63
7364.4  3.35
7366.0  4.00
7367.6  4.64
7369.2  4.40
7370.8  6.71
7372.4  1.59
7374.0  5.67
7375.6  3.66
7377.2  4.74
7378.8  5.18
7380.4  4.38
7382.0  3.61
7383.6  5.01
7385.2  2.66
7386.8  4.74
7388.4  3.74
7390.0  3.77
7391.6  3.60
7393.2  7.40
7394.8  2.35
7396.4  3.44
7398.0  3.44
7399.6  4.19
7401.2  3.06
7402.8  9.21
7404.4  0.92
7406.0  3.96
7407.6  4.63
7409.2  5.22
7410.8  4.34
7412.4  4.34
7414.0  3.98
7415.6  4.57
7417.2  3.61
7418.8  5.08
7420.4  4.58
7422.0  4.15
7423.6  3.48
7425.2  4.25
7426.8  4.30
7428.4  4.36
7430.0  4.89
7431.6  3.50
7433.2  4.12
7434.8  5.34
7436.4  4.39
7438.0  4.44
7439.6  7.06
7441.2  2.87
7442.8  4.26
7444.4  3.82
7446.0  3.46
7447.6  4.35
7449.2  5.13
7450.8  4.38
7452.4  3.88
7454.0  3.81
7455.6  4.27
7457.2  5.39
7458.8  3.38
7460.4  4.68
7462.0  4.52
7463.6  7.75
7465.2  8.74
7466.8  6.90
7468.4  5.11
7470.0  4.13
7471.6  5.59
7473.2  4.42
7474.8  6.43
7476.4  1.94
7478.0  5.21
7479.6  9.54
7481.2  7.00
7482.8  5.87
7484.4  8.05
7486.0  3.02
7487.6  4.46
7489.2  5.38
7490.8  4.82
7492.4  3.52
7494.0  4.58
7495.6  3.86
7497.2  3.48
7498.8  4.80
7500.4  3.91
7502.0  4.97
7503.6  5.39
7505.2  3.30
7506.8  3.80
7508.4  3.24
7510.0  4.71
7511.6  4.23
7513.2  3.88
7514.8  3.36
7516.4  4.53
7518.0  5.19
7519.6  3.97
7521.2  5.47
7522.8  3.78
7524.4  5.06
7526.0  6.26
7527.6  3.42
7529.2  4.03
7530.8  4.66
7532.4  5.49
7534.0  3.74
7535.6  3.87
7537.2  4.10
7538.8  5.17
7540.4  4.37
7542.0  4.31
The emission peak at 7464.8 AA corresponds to [S II] 6716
